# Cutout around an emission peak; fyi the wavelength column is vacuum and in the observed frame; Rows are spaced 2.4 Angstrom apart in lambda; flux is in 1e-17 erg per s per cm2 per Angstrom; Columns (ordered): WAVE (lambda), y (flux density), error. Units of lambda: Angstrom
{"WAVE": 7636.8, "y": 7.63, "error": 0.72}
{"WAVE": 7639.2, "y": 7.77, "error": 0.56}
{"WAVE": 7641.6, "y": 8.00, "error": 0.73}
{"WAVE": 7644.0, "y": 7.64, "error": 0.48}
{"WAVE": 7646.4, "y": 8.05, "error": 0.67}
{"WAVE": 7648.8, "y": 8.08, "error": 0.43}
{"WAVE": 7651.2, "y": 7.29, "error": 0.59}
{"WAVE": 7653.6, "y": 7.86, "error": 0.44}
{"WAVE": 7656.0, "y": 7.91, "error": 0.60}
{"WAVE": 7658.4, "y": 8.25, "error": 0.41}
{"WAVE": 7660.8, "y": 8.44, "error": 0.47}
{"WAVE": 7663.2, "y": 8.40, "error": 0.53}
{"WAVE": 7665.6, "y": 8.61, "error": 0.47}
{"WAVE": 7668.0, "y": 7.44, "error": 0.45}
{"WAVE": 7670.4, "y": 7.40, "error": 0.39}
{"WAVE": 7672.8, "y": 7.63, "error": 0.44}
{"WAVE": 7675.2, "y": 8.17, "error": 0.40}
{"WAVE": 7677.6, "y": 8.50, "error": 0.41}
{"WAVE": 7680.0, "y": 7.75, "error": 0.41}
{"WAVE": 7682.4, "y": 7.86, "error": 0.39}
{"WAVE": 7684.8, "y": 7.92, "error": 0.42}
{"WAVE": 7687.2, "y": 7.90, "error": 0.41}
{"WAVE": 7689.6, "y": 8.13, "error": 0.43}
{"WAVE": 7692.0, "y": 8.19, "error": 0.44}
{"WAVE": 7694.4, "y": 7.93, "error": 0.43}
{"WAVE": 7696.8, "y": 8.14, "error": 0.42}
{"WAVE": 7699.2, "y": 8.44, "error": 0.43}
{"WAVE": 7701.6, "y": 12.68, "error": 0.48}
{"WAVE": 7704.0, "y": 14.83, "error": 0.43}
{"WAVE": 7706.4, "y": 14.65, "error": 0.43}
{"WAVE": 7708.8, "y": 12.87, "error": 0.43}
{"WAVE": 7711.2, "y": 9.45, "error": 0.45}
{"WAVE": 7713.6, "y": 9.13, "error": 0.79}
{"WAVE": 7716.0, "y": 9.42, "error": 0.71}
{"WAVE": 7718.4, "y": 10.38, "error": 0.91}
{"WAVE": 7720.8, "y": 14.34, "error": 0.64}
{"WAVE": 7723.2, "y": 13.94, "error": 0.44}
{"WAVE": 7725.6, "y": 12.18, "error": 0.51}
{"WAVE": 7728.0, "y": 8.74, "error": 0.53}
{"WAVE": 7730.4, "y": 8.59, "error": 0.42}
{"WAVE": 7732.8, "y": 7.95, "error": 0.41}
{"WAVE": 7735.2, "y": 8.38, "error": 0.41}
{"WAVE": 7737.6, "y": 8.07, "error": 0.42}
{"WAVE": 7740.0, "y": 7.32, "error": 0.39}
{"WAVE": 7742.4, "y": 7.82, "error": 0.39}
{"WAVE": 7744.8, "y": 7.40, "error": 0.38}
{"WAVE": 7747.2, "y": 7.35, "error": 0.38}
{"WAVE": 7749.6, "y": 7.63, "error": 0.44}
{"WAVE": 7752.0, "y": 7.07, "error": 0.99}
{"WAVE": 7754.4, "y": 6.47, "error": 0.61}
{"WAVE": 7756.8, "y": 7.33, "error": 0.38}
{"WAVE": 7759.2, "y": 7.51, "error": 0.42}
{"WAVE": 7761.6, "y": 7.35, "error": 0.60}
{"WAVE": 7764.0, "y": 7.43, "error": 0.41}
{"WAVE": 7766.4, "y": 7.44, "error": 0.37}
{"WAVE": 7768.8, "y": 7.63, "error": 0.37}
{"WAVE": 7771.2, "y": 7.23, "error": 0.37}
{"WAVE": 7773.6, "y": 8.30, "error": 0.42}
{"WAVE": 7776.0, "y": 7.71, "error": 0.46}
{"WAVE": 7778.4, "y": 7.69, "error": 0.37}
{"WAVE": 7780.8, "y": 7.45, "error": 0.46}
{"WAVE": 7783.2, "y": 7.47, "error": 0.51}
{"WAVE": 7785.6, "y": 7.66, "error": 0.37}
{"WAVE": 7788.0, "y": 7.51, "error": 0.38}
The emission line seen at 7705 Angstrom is [S II]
